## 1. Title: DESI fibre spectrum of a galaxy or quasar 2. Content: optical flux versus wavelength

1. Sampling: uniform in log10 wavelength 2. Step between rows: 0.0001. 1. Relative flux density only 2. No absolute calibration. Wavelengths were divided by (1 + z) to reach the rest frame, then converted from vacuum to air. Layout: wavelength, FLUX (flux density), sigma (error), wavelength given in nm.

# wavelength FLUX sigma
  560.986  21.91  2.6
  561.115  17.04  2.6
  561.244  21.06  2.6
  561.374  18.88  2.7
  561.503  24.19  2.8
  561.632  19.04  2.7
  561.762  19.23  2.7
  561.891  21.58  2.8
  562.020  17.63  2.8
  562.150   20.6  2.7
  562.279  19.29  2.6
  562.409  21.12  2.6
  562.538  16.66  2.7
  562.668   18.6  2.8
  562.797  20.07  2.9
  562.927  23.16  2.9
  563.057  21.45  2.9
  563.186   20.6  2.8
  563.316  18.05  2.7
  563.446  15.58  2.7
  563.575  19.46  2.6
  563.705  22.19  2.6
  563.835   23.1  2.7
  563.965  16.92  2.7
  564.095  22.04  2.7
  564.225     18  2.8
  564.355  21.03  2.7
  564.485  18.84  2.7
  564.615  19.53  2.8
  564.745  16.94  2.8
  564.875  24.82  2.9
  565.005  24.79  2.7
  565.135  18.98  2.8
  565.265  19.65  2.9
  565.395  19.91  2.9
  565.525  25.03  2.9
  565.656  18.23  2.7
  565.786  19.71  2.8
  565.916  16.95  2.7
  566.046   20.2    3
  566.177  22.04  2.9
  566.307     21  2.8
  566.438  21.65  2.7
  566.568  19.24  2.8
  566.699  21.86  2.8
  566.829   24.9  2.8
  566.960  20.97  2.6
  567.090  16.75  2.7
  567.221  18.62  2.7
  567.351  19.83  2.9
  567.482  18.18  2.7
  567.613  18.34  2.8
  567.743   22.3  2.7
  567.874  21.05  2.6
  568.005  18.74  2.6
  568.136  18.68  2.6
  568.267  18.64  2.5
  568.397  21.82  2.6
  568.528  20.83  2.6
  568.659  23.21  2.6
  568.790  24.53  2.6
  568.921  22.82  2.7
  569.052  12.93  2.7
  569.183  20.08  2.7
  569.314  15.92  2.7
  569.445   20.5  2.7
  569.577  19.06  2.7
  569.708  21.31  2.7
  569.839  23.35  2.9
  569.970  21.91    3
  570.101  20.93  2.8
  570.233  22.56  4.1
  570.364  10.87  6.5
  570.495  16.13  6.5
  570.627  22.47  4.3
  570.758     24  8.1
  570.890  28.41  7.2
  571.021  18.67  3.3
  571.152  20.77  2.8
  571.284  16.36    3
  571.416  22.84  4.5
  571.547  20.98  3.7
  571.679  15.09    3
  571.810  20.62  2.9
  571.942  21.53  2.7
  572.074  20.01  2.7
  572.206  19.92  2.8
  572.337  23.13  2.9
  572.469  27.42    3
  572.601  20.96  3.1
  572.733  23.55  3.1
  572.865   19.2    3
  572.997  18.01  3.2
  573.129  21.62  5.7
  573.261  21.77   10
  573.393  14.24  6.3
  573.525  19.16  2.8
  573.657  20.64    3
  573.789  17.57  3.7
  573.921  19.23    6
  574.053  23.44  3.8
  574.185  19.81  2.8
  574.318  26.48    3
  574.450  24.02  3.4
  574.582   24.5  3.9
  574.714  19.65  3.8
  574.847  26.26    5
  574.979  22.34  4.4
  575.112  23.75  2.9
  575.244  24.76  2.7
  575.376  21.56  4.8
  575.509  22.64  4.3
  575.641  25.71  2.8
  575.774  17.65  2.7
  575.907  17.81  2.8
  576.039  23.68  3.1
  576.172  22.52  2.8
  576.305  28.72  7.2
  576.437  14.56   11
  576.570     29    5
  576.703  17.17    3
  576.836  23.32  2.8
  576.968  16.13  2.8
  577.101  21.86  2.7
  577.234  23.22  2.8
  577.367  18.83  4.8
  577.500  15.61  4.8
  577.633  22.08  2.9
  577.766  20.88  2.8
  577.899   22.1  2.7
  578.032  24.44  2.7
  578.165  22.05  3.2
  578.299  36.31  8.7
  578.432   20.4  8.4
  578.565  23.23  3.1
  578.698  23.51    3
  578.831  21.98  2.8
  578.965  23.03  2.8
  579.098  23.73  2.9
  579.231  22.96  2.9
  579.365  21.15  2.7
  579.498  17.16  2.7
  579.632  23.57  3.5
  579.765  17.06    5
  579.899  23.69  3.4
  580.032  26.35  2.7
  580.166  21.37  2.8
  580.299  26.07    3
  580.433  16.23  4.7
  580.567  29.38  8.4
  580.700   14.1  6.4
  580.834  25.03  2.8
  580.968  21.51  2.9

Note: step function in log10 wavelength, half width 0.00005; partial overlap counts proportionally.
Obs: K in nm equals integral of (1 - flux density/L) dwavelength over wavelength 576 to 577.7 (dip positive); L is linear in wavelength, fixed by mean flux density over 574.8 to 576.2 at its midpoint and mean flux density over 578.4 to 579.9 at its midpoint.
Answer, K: 0.08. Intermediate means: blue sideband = 22.6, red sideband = 21.7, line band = 21.2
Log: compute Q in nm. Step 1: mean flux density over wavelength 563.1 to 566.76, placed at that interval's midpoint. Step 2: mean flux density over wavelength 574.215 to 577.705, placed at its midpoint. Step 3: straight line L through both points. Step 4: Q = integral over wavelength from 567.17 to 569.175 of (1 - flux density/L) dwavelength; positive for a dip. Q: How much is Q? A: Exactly 0.069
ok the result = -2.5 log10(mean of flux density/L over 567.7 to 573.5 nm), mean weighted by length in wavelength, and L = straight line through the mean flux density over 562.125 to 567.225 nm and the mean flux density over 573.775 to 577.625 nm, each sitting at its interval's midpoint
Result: 0.03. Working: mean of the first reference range 20.2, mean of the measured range 20.4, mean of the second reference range 21.8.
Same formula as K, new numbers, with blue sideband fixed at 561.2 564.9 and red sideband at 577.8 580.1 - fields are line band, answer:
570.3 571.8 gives 0.12 nm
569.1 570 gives 0.05 nm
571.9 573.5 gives 0.07 nm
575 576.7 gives 0.00 nm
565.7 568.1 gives 0.07 nm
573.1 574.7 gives 0.08 nm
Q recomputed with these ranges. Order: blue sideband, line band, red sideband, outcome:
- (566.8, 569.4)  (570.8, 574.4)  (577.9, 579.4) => 0.12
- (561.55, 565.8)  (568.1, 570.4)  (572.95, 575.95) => 0.07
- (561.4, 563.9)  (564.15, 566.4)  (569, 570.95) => -0.03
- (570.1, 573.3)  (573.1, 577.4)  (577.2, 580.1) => -0.01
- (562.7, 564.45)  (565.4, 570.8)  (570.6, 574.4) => 0.09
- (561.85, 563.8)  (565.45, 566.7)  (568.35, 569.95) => -0.02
